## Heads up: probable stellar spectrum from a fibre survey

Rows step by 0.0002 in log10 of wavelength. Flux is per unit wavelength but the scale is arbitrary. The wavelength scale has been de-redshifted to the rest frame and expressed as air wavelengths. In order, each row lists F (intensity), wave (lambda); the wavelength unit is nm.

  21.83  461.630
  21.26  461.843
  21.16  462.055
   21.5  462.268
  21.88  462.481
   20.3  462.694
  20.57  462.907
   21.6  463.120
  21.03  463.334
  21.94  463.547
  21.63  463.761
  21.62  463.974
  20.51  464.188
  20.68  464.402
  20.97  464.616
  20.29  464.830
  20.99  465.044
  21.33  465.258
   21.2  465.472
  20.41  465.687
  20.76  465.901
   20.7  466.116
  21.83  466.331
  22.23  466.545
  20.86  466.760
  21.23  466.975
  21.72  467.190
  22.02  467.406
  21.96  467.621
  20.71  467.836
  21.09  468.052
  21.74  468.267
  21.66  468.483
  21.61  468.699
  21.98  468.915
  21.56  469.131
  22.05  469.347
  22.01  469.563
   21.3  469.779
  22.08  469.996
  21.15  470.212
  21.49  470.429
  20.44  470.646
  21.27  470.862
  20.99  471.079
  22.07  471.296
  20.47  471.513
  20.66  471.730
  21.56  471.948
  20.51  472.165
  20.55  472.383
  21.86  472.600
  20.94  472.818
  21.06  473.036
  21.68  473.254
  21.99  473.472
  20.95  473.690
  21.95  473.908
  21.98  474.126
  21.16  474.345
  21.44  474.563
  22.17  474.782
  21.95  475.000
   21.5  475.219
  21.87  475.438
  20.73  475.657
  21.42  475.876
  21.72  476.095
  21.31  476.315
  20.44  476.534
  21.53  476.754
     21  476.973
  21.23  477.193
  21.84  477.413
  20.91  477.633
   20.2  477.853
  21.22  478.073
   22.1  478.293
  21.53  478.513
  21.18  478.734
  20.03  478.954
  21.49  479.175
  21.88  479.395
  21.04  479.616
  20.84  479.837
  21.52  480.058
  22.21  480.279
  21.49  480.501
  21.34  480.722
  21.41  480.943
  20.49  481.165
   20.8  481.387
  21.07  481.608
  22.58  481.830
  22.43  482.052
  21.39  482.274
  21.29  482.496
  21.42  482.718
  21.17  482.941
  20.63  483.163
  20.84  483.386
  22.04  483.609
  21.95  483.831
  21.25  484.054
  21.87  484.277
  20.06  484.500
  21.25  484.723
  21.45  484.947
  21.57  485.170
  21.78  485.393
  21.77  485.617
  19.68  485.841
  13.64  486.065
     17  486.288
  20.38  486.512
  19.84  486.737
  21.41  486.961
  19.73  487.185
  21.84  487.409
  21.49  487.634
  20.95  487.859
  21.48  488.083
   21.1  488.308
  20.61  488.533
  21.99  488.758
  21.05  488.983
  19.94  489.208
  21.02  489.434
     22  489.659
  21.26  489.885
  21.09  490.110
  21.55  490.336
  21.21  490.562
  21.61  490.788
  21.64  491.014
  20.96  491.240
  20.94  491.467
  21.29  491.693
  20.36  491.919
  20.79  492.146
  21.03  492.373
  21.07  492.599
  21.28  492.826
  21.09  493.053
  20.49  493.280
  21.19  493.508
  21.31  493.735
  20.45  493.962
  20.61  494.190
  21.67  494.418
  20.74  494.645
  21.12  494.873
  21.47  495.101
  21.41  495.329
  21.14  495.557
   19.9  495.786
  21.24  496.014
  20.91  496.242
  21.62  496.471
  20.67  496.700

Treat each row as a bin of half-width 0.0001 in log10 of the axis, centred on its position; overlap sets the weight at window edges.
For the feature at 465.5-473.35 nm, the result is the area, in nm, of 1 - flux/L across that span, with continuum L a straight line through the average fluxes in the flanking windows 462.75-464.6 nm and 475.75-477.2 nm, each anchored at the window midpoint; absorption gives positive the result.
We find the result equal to -0.05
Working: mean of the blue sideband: 21.2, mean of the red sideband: 21.2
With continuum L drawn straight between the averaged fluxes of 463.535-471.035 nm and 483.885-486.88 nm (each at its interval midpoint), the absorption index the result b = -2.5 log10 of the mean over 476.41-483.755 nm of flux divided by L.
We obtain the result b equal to -0.04 mag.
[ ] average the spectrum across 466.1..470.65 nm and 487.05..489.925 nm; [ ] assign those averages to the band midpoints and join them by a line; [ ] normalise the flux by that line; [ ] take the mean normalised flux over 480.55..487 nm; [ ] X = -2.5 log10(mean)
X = 0.02 mag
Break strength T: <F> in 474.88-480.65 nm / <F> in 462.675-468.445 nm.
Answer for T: 1.01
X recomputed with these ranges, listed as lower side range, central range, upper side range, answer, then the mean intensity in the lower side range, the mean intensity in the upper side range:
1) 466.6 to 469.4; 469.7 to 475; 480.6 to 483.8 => 0.01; 21.6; 21.4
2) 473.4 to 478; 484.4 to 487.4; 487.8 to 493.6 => 0.06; 21.4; 21.1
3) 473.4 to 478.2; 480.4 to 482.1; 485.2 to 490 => -0.02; 21.4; 20.5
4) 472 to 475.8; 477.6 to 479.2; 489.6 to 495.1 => 0.01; 21.4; 21.1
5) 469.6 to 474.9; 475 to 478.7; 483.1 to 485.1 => 0.00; 21.3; 21.3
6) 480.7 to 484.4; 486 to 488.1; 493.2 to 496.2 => 0.07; 21.4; 21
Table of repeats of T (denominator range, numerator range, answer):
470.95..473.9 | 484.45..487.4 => 0.94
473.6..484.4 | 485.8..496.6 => 0.97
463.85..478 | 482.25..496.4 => 0.98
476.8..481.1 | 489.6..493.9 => 0.99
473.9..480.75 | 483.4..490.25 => 0.97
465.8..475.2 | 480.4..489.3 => 0.97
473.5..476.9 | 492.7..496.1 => 0.98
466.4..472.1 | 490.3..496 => 0.98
